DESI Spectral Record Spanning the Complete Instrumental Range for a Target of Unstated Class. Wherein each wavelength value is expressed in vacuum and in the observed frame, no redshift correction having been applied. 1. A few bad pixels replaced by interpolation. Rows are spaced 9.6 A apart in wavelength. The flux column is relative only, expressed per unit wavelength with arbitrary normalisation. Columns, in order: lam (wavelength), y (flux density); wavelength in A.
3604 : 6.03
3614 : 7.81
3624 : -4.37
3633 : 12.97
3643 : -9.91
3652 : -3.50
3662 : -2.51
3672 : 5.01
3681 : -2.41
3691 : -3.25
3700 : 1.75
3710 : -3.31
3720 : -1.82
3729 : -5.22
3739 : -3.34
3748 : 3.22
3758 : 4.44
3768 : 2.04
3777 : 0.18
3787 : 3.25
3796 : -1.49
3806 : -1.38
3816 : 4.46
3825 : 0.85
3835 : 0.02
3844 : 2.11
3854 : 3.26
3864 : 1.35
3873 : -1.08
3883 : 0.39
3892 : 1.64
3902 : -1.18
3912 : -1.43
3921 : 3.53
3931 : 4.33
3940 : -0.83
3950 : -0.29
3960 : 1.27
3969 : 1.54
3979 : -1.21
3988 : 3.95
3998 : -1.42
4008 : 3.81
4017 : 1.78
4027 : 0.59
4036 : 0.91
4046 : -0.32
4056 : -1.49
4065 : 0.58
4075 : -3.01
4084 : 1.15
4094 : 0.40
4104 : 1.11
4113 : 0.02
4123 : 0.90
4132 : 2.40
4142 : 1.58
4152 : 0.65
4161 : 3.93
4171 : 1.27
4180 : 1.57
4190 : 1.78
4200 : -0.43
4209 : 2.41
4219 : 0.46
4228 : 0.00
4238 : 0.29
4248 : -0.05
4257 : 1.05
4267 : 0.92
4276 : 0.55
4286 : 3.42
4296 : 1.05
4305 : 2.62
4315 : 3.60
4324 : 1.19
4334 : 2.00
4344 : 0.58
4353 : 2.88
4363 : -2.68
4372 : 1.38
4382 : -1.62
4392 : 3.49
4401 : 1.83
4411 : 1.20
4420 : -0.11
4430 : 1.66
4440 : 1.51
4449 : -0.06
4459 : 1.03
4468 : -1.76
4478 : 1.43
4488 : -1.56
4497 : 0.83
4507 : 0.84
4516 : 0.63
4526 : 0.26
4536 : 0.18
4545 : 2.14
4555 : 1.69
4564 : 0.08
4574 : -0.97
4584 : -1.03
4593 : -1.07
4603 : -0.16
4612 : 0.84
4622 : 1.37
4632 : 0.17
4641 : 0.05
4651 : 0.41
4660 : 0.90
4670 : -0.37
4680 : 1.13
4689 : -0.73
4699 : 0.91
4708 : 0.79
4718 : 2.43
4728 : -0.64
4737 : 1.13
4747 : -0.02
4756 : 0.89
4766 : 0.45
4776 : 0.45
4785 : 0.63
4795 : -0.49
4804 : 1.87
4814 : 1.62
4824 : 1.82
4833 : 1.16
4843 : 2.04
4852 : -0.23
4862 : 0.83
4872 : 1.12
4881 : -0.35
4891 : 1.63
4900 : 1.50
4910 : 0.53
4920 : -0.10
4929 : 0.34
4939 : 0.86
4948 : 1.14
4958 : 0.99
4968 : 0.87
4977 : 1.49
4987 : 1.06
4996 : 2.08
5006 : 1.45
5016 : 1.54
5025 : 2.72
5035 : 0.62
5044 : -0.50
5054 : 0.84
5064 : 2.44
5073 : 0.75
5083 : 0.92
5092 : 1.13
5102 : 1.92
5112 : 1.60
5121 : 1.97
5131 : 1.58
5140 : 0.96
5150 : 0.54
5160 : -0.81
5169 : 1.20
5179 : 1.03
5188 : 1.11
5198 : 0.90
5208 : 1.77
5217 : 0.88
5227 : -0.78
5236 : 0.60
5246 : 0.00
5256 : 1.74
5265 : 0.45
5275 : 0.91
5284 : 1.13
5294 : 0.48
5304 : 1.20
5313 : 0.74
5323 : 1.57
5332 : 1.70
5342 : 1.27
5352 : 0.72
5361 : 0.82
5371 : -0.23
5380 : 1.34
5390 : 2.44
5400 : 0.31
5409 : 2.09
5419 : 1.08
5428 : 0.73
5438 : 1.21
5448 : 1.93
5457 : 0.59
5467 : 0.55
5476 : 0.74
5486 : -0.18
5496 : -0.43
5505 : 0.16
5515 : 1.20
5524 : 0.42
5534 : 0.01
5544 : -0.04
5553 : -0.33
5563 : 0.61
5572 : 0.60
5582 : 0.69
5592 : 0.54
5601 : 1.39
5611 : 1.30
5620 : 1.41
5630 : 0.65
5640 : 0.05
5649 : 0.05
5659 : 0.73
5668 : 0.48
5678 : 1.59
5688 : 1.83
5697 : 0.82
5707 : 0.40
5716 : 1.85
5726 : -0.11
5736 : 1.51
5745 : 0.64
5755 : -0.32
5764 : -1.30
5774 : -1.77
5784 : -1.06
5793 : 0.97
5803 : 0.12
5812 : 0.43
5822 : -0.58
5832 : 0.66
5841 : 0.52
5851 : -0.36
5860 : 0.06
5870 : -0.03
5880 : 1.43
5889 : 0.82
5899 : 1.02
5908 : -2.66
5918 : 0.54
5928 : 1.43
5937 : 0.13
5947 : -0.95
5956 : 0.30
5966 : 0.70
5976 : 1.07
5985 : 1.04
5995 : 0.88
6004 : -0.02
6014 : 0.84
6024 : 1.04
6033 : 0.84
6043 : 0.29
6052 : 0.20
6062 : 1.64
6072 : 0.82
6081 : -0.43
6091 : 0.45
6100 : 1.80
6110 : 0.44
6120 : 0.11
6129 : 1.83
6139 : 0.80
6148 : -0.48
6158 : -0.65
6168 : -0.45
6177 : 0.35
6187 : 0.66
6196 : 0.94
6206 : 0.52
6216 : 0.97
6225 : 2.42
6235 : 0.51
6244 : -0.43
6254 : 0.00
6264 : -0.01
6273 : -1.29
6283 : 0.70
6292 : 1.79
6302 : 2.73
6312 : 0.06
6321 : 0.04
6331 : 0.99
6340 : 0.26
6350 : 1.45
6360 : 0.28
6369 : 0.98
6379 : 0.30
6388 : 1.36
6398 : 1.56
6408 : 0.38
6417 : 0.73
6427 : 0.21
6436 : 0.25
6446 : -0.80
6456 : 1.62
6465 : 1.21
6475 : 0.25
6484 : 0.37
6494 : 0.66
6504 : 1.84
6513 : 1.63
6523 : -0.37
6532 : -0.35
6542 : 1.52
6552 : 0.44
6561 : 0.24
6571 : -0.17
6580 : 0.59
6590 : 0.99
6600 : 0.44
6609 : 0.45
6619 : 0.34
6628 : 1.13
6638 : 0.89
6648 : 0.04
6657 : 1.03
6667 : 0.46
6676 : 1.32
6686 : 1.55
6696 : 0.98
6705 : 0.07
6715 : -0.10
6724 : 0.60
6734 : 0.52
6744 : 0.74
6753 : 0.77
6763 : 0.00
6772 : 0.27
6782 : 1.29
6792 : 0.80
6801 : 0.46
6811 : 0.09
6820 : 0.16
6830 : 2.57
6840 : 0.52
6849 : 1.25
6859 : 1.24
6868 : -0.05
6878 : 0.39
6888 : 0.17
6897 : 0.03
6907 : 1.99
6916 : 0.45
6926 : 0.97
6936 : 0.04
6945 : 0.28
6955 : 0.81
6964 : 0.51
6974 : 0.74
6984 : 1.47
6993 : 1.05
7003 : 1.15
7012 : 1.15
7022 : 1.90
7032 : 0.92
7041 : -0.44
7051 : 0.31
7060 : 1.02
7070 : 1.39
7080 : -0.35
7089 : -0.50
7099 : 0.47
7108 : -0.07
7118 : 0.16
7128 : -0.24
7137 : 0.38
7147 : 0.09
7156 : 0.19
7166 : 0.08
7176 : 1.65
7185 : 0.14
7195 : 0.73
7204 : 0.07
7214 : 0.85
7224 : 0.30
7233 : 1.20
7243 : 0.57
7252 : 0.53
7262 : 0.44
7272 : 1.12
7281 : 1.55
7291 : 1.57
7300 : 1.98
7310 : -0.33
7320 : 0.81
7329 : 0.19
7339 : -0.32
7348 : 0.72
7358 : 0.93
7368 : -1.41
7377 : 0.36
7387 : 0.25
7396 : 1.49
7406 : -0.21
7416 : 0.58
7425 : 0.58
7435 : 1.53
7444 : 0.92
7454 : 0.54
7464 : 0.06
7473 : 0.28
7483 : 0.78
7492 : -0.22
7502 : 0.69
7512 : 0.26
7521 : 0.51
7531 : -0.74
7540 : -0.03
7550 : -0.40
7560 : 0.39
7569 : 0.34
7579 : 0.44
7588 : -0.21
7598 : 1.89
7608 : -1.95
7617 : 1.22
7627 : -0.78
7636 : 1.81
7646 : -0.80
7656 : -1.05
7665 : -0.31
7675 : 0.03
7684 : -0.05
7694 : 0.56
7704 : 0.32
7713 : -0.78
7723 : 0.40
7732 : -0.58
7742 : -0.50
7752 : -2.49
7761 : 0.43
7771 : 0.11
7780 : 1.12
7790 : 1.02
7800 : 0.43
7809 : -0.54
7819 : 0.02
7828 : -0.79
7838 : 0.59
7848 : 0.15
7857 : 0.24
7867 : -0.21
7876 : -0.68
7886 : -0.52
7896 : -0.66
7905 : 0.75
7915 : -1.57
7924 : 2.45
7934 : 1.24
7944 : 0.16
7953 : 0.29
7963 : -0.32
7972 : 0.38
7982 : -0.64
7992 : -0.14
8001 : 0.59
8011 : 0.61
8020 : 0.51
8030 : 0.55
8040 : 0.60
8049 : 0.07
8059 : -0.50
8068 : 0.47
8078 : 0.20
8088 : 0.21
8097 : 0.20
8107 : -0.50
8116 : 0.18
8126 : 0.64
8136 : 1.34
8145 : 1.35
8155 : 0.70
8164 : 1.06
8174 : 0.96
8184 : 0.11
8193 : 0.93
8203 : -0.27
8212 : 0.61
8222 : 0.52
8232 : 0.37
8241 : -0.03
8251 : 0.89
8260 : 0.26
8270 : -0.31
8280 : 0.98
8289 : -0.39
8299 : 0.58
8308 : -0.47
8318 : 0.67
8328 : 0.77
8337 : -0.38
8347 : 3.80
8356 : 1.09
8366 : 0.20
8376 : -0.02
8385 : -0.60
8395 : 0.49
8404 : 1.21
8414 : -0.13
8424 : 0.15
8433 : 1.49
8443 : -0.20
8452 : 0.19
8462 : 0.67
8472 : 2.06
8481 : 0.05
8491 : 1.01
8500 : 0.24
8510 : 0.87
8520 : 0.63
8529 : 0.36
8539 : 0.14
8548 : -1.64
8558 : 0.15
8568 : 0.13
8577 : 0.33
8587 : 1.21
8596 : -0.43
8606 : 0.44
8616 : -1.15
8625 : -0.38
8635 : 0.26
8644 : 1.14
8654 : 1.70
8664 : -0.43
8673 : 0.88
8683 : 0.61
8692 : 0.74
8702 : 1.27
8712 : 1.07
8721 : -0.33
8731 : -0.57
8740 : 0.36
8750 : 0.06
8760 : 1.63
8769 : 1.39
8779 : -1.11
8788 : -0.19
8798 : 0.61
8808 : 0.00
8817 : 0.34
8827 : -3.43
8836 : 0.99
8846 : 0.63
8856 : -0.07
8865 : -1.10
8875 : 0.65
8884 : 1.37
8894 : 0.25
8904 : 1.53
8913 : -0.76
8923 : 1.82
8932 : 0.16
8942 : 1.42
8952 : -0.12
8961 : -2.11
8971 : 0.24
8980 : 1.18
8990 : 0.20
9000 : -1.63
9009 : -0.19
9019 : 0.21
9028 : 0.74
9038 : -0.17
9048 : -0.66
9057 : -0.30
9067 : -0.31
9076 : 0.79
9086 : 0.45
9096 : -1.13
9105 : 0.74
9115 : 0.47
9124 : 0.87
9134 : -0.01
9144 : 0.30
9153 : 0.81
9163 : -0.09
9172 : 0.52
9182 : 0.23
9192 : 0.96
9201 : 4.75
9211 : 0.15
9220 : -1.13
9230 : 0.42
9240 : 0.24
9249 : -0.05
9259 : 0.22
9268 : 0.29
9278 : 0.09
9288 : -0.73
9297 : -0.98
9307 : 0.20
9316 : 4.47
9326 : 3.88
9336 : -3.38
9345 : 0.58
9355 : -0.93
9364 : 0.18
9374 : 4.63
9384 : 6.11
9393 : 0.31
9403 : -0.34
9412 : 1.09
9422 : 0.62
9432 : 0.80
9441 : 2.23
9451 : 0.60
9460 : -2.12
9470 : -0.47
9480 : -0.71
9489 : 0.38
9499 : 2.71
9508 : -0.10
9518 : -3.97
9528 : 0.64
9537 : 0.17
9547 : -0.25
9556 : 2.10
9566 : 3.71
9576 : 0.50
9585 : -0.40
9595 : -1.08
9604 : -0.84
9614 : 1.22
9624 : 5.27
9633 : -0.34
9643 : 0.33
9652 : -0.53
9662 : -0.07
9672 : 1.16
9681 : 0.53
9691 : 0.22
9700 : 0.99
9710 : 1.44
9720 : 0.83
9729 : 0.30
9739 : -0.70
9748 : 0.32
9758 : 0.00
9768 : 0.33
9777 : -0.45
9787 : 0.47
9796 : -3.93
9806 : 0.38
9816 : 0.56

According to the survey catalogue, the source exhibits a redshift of 1.468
